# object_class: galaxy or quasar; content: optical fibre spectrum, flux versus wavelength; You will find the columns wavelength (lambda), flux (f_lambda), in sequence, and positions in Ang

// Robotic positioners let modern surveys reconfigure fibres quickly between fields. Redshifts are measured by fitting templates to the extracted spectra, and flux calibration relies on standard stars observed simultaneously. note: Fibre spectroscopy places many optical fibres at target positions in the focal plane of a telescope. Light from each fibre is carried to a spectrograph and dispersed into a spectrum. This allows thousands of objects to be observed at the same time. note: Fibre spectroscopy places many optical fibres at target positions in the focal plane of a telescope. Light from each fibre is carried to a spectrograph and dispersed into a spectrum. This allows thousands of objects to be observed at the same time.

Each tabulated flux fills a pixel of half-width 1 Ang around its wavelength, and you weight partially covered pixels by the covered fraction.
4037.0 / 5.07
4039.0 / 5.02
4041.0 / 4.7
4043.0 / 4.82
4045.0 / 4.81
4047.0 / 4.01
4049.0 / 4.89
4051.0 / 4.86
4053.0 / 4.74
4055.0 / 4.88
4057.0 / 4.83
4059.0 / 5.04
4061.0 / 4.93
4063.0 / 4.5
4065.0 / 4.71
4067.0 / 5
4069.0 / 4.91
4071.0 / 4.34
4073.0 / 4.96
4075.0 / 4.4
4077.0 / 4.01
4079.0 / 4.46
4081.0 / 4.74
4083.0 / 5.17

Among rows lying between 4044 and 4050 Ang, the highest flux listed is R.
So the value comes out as 4.89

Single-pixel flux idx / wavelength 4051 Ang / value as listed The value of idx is 4.86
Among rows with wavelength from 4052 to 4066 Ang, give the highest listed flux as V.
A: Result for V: 5.04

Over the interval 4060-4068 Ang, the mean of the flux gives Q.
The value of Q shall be 4.79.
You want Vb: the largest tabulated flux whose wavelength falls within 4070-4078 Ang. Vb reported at 4.96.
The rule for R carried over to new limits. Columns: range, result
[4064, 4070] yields 5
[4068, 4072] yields 4.91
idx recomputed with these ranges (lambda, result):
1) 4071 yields 4.34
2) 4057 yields 4.83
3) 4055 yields 4.88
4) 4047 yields 4.01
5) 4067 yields 5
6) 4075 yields 4.4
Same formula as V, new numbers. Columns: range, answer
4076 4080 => 4.46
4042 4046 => 4.82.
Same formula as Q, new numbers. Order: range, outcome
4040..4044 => 4.76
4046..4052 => 4.59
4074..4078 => 4.21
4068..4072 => 4.62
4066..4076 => 4.72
